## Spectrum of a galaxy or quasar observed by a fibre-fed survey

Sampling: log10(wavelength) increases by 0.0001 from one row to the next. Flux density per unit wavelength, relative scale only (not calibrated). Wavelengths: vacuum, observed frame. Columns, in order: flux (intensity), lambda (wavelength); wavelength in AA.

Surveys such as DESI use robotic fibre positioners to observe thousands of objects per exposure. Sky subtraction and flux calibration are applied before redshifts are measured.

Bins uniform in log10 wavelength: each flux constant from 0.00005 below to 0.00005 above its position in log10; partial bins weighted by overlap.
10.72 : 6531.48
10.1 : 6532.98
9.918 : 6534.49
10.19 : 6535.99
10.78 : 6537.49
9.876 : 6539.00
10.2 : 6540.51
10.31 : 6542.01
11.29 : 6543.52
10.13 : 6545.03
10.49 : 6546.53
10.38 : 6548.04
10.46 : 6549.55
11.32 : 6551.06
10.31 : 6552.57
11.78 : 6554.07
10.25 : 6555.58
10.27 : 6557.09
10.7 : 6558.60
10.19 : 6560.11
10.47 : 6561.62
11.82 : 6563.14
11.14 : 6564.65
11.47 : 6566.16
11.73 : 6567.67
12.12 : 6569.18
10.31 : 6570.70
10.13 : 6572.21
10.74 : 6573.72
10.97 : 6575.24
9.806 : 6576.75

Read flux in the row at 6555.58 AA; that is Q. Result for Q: 10.25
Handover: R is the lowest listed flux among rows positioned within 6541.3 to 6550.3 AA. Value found 10.13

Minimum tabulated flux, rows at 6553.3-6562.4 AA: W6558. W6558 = 10.19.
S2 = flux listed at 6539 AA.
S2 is 9.876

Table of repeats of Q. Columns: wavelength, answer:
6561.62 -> 10.47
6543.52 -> 11.29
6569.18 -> 12.12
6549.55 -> 10.46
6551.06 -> 11.32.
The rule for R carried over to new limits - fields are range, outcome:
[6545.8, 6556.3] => 10.25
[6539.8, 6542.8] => 10.2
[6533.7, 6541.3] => 9.876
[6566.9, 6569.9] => 11.73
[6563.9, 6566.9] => 11.14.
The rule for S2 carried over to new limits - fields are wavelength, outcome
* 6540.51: 10.2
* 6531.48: 10.72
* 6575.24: 10.97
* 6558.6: 10.7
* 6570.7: 10.31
